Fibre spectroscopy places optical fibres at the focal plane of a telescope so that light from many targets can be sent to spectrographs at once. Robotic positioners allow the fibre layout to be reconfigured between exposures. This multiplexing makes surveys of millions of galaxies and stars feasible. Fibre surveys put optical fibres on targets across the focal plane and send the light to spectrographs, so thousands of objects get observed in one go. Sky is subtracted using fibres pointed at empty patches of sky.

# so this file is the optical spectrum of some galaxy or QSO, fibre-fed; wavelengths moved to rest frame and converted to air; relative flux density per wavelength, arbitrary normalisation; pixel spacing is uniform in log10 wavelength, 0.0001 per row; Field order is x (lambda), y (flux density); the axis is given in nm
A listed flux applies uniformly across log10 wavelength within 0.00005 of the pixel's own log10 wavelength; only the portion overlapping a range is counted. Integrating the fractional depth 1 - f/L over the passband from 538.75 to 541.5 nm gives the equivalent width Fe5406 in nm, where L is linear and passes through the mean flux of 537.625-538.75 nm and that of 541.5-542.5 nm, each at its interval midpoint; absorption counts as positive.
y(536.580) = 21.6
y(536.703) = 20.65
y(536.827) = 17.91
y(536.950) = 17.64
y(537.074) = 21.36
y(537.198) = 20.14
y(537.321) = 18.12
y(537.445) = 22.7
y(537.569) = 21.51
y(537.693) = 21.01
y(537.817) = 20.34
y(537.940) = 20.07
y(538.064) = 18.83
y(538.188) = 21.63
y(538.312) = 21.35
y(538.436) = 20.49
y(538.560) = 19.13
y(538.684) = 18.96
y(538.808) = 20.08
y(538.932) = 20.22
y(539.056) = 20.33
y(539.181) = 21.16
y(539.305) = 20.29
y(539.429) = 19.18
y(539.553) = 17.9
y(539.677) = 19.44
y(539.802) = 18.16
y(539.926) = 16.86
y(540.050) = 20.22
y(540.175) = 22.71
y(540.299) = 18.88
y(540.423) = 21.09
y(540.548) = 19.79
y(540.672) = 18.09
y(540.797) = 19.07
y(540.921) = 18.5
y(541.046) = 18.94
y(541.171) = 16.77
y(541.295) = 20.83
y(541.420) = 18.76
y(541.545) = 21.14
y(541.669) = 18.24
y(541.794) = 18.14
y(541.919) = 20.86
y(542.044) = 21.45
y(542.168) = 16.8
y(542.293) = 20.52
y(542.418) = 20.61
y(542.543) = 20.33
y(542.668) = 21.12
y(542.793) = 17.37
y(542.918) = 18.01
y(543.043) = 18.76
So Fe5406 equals 0.07 nm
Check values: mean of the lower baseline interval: 20.2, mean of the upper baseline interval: 19.7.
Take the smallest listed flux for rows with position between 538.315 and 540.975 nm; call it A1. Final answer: 16.86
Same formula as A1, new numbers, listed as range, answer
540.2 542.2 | 16.77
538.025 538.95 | 18.83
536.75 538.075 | 17.64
